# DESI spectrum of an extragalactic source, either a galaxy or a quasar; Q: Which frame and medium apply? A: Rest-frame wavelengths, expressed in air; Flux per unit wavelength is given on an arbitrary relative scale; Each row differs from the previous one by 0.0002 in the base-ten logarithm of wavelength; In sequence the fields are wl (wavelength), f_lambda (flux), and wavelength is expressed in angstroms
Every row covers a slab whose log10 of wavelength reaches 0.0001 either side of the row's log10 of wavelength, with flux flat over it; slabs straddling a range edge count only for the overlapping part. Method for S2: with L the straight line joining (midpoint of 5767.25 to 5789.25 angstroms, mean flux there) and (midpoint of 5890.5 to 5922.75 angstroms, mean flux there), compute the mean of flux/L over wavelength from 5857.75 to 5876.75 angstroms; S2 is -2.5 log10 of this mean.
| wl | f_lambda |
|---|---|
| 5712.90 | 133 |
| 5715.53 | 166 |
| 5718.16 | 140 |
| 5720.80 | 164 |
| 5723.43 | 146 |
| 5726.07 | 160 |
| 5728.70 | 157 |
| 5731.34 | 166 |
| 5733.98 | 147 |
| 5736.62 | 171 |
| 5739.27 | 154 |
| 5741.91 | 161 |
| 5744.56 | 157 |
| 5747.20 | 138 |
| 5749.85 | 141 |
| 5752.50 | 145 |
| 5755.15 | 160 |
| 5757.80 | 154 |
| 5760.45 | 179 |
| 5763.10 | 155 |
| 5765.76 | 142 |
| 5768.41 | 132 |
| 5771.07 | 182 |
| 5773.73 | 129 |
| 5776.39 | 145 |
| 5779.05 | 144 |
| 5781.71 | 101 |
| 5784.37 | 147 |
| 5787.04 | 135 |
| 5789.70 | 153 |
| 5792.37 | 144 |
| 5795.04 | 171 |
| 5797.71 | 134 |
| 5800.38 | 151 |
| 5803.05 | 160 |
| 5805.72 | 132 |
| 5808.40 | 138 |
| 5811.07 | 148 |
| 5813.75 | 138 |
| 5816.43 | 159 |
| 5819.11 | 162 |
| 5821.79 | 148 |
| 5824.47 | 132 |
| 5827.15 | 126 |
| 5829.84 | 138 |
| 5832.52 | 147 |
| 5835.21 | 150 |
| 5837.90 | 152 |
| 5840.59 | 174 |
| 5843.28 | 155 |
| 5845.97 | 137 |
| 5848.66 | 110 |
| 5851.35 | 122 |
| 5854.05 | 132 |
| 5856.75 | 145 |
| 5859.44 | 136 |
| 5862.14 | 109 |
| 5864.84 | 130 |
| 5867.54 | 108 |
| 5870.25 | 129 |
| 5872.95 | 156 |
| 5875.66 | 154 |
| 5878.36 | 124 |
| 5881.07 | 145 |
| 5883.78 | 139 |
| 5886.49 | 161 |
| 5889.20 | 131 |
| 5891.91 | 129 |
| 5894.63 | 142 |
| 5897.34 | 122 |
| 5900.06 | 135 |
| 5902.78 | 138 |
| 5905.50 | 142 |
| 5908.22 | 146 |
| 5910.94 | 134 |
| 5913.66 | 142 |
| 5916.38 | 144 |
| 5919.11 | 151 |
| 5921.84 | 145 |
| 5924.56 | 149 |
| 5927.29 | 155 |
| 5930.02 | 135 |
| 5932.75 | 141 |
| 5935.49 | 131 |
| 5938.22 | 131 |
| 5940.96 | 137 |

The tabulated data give 0.06 mag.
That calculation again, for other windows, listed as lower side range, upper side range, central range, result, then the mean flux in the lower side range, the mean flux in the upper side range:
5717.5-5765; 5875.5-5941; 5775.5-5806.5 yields 0.05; 155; 140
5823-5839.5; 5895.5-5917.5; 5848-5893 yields 0.05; 141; 138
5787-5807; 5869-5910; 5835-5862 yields 0.03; 148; 140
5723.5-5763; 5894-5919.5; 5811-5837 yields 0.02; 156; 139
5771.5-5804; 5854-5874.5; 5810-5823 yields -0.09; 144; 131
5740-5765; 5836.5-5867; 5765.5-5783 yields 0.08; 154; 136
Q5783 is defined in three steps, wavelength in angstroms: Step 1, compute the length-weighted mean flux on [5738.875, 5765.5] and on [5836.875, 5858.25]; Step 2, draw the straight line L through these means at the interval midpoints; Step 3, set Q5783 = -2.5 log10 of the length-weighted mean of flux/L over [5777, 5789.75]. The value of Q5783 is 0.112 mag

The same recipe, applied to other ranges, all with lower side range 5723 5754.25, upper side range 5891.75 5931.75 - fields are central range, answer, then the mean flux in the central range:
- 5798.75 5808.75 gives 0.02 mag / 146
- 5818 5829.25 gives 0.05 mag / 141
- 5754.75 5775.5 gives -0.01 mag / 154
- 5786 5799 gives 0.02 mag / 148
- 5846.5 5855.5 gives 0.18 mag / 123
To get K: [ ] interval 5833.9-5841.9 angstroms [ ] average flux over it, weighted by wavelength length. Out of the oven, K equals 159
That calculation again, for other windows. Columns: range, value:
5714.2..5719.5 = 153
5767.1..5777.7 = 147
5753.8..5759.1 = 157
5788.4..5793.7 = 148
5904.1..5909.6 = 144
